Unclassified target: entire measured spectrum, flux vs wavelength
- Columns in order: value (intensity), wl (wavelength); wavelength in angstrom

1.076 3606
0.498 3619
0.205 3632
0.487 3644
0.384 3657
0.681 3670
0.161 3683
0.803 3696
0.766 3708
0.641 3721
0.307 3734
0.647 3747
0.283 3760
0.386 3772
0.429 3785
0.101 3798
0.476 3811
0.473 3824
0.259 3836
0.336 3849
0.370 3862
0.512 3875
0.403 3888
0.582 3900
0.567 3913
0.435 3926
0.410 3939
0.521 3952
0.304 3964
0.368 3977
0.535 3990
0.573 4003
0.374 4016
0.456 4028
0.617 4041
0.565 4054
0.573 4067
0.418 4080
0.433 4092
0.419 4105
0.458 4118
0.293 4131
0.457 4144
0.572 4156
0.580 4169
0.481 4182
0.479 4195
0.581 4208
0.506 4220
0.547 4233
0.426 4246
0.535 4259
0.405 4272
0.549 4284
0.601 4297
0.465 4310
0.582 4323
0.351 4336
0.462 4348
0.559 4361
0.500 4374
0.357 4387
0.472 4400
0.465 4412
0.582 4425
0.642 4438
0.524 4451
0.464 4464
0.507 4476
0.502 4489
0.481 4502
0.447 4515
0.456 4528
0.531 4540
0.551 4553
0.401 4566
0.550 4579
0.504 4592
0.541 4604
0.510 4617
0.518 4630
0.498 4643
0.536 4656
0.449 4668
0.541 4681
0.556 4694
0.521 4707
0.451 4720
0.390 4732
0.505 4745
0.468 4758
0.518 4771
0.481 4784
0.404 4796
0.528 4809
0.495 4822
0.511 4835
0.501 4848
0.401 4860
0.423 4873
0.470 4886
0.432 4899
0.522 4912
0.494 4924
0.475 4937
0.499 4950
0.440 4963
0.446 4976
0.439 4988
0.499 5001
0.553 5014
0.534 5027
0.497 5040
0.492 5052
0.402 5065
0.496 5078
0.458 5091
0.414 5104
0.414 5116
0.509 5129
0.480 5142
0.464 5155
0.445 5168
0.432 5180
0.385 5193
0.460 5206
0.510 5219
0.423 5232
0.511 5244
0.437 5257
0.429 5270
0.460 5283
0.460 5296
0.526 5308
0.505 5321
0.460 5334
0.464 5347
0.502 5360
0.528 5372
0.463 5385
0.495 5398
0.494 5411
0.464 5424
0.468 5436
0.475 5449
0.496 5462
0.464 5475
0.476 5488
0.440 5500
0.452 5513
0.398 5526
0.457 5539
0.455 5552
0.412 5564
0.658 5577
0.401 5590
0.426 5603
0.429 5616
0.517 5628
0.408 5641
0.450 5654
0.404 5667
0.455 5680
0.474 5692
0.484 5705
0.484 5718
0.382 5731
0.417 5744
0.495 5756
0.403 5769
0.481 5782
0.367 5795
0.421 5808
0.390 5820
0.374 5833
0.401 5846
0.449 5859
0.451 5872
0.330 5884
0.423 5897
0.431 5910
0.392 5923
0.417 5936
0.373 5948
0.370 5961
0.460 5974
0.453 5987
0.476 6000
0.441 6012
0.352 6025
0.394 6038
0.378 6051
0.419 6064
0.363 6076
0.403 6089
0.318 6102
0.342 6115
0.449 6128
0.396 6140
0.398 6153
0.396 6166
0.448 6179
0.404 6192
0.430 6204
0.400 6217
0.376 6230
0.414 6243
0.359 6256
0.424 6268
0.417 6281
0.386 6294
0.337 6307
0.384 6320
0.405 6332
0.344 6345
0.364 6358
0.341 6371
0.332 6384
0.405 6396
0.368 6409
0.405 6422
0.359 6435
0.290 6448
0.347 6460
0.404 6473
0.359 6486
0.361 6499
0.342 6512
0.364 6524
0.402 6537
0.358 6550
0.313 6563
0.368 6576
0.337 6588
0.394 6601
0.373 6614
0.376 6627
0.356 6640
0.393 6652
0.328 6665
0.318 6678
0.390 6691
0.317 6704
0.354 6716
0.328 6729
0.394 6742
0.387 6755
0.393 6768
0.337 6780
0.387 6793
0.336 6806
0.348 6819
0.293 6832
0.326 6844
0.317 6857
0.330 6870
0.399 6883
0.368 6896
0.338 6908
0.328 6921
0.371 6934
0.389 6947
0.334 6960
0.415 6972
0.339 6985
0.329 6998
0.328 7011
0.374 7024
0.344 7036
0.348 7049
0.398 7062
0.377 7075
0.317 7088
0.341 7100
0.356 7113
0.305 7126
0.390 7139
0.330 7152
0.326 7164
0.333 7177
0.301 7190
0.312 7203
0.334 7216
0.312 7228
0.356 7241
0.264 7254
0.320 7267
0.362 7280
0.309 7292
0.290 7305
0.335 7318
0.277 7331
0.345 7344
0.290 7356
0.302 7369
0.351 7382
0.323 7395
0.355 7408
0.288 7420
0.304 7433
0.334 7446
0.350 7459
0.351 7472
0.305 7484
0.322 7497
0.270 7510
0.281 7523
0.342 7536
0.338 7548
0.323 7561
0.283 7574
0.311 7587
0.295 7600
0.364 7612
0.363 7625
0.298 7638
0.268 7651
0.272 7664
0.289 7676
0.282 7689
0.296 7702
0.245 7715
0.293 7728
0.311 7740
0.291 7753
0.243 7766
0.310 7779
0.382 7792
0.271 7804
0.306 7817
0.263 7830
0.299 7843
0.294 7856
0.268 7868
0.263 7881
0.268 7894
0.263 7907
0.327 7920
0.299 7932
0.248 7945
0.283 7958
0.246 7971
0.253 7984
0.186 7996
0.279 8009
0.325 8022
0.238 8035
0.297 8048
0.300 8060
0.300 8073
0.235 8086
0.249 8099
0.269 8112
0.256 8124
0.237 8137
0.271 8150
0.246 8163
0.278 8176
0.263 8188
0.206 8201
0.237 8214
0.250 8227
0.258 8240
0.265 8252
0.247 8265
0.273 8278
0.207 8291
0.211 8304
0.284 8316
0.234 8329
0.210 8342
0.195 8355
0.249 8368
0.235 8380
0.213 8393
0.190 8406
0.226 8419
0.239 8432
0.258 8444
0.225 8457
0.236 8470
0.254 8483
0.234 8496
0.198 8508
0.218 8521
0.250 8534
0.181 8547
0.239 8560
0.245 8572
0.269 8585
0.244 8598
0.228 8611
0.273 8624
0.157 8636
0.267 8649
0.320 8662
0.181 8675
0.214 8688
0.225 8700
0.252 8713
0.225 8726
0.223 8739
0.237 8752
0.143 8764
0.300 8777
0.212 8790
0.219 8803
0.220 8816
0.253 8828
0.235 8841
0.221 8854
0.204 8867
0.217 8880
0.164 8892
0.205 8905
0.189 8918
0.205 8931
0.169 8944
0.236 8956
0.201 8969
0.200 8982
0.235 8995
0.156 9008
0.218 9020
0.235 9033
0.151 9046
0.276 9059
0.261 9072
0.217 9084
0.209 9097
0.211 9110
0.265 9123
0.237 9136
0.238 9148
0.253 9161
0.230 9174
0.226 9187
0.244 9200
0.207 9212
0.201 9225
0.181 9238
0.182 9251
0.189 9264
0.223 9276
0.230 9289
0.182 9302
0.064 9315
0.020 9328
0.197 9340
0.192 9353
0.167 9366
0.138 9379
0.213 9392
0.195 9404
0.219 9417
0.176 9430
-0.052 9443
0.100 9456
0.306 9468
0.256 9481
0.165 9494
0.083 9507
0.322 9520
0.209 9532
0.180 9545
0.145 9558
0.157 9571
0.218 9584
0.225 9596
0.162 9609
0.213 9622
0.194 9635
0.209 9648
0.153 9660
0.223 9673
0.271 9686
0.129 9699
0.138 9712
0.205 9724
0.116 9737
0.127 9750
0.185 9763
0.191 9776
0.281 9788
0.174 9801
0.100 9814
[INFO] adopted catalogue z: 0.000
